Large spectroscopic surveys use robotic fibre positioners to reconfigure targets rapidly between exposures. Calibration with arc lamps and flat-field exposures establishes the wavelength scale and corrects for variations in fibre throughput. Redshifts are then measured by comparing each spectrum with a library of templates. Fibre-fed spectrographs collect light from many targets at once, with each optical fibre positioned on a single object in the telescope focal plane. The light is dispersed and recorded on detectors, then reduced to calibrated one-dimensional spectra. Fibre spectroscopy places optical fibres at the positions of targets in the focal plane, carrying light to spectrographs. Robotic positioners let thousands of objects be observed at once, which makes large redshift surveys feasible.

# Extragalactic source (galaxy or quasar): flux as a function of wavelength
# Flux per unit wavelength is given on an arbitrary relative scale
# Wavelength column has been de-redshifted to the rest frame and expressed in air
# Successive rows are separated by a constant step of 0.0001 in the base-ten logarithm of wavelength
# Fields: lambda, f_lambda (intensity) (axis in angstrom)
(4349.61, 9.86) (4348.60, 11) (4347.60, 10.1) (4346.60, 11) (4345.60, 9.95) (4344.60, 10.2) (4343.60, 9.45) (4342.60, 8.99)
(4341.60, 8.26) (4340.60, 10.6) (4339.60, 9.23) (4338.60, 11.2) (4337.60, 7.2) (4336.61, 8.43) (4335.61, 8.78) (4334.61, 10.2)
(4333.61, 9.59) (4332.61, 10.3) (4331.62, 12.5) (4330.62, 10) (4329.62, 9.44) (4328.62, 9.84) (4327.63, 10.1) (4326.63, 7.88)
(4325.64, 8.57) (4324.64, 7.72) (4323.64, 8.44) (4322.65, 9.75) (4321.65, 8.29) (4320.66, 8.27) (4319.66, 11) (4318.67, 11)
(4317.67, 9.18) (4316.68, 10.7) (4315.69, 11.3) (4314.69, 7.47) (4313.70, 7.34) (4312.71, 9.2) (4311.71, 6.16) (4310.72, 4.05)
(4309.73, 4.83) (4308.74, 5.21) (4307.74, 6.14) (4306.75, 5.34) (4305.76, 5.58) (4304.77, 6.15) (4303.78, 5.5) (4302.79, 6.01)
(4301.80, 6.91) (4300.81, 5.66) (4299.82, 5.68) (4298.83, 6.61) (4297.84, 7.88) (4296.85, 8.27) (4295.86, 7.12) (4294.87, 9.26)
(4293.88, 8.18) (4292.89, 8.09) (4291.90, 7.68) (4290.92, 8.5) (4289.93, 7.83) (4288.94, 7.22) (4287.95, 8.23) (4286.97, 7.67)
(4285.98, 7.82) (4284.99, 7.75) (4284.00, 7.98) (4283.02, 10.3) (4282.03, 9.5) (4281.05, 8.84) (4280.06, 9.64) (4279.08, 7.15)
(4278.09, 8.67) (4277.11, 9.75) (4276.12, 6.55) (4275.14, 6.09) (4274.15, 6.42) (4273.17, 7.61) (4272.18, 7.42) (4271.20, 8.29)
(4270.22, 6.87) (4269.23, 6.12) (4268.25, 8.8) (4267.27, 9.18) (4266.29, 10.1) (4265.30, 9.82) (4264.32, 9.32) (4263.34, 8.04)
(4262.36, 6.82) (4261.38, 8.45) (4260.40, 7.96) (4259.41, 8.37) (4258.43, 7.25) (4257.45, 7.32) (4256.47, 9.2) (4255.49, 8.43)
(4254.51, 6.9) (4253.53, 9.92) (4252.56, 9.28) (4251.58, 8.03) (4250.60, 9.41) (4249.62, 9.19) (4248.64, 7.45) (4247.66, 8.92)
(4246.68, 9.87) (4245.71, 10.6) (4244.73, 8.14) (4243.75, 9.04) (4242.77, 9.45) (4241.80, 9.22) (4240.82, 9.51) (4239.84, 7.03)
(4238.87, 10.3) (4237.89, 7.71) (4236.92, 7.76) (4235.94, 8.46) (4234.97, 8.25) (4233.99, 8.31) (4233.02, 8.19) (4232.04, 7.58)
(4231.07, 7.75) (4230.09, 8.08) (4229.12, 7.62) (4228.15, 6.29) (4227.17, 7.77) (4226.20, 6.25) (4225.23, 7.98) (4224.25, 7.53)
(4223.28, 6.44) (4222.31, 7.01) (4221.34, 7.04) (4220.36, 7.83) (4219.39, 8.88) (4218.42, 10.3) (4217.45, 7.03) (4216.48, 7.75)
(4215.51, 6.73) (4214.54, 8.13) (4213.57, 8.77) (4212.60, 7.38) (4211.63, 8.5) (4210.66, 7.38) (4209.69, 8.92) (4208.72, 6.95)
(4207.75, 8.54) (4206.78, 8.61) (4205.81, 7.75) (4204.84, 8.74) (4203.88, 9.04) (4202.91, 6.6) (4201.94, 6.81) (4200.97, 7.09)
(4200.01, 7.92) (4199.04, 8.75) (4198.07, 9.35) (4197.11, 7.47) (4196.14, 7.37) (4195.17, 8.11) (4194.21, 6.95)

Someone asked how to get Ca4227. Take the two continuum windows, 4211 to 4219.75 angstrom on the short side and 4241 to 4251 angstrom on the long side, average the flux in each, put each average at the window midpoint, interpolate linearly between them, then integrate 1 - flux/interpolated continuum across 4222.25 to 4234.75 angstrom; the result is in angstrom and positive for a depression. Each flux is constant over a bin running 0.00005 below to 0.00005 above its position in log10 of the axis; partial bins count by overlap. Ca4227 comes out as 1.6 angstrom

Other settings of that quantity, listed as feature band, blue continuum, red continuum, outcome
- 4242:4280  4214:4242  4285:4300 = -2.5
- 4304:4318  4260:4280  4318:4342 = 3.1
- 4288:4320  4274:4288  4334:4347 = 4.8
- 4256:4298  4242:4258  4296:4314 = -3.4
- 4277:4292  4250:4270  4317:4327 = 0.5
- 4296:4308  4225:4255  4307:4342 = 3.2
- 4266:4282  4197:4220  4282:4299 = 0.2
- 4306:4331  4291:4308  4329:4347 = 0.3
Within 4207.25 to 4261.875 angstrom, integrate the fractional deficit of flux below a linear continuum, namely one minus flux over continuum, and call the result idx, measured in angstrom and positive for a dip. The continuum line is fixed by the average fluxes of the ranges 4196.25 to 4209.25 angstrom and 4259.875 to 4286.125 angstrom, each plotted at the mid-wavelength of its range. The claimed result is -0.8 angstrom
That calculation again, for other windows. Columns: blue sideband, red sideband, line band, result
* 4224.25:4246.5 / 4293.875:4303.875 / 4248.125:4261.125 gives -0.8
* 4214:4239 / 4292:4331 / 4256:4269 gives -1.1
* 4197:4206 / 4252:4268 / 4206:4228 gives 0.9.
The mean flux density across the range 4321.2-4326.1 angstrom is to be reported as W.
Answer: 8.54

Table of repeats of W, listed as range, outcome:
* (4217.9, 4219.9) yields 9.54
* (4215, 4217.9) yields 7.19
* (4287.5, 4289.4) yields 7.71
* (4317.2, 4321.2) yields 9.84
